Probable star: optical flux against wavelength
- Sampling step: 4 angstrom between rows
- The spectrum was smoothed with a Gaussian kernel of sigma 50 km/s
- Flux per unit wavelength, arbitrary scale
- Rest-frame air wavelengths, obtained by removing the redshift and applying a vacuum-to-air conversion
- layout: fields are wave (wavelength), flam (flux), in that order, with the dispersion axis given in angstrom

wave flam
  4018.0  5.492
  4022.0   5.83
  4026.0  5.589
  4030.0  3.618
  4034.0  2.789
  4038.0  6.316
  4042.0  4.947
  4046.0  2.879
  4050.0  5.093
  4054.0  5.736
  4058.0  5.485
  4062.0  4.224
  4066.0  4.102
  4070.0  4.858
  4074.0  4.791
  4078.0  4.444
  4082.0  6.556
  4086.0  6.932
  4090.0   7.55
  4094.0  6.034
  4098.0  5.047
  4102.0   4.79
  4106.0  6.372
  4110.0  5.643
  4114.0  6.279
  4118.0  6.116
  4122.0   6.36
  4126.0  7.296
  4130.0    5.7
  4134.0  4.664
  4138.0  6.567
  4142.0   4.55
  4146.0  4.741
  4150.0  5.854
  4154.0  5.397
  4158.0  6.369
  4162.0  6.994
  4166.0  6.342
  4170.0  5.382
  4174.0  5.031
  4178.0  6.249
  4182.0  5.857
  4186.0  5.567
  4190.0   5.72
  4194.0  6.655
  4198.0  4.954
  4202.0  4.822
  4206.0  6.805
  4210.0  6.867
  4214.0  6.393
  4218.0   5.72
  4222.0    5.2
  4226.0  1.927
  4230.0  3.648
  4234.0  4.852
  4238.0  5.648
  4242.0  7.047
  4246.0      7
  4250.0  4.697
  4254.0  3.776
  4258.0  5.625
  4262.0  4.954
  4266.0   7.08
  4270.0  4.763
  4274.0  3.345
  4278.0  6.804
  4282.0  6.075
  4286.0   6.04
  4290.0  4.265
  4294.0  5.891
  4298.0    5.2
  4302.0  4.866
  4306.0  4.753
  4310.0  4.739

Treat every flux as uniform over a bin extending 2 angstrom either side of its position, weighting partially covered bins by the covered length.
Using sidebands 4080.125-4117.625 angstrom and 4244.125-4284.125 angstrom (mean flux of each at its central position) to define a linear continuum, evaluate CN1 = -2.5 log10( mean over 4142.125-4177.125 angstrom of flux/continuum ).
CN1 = 0.03 mag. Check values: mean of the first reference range 6.13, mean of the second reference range 5.41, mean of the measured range 5.71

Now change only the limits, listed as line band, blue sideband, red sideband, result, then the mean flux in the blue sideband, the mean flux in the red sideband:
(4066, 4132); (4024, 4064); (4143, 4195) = -0.135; 4.67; 5.82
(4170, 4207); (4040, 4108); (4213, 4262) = -0.108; 5.28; 5.09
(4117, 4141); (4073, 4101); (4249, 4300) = -0.052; 5.91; 5.28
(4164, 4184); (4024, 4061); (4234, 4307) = -0.130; 4.7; 5.43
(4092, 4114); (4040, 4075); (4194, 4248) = -0.152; 4.68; 5.5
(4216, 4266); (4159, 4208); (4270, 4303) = 0.092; 5.88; 5.29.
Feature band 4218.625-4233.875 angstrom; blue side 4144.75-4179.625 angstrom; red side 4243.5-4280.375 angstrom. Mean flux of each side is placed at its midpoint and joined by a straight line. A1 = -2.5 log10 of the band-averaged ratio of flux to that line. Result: 0.37 mag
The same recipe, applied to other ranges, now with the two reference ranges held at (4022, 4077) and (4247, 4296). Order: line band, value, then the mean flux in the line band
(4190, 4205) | -0.10 mag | 5.6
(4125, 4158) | -0.13 mag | 5.59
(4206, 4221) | -0.22 mag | 6.32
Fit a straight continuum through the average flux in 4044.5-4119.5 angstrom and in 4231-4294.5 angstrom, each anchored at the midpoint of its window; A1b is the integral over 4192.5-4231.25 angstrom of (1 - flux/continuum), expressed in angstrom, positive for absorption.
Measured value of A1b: 0.94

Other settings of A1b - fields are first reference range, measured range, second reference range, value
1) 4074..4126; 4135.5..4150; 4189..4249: 1.2 angstrom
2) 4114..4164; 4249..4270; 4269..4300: 0.8 angstrom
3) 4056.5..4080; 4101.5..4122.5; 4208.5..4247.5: -4.9 angstrom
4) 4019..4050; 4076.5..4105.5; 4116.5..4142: -2.8 angstrom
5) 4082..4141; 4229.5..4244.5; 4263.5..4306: 0.2 angstrom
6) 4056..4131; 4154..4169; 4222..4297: -2.3 angstrom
